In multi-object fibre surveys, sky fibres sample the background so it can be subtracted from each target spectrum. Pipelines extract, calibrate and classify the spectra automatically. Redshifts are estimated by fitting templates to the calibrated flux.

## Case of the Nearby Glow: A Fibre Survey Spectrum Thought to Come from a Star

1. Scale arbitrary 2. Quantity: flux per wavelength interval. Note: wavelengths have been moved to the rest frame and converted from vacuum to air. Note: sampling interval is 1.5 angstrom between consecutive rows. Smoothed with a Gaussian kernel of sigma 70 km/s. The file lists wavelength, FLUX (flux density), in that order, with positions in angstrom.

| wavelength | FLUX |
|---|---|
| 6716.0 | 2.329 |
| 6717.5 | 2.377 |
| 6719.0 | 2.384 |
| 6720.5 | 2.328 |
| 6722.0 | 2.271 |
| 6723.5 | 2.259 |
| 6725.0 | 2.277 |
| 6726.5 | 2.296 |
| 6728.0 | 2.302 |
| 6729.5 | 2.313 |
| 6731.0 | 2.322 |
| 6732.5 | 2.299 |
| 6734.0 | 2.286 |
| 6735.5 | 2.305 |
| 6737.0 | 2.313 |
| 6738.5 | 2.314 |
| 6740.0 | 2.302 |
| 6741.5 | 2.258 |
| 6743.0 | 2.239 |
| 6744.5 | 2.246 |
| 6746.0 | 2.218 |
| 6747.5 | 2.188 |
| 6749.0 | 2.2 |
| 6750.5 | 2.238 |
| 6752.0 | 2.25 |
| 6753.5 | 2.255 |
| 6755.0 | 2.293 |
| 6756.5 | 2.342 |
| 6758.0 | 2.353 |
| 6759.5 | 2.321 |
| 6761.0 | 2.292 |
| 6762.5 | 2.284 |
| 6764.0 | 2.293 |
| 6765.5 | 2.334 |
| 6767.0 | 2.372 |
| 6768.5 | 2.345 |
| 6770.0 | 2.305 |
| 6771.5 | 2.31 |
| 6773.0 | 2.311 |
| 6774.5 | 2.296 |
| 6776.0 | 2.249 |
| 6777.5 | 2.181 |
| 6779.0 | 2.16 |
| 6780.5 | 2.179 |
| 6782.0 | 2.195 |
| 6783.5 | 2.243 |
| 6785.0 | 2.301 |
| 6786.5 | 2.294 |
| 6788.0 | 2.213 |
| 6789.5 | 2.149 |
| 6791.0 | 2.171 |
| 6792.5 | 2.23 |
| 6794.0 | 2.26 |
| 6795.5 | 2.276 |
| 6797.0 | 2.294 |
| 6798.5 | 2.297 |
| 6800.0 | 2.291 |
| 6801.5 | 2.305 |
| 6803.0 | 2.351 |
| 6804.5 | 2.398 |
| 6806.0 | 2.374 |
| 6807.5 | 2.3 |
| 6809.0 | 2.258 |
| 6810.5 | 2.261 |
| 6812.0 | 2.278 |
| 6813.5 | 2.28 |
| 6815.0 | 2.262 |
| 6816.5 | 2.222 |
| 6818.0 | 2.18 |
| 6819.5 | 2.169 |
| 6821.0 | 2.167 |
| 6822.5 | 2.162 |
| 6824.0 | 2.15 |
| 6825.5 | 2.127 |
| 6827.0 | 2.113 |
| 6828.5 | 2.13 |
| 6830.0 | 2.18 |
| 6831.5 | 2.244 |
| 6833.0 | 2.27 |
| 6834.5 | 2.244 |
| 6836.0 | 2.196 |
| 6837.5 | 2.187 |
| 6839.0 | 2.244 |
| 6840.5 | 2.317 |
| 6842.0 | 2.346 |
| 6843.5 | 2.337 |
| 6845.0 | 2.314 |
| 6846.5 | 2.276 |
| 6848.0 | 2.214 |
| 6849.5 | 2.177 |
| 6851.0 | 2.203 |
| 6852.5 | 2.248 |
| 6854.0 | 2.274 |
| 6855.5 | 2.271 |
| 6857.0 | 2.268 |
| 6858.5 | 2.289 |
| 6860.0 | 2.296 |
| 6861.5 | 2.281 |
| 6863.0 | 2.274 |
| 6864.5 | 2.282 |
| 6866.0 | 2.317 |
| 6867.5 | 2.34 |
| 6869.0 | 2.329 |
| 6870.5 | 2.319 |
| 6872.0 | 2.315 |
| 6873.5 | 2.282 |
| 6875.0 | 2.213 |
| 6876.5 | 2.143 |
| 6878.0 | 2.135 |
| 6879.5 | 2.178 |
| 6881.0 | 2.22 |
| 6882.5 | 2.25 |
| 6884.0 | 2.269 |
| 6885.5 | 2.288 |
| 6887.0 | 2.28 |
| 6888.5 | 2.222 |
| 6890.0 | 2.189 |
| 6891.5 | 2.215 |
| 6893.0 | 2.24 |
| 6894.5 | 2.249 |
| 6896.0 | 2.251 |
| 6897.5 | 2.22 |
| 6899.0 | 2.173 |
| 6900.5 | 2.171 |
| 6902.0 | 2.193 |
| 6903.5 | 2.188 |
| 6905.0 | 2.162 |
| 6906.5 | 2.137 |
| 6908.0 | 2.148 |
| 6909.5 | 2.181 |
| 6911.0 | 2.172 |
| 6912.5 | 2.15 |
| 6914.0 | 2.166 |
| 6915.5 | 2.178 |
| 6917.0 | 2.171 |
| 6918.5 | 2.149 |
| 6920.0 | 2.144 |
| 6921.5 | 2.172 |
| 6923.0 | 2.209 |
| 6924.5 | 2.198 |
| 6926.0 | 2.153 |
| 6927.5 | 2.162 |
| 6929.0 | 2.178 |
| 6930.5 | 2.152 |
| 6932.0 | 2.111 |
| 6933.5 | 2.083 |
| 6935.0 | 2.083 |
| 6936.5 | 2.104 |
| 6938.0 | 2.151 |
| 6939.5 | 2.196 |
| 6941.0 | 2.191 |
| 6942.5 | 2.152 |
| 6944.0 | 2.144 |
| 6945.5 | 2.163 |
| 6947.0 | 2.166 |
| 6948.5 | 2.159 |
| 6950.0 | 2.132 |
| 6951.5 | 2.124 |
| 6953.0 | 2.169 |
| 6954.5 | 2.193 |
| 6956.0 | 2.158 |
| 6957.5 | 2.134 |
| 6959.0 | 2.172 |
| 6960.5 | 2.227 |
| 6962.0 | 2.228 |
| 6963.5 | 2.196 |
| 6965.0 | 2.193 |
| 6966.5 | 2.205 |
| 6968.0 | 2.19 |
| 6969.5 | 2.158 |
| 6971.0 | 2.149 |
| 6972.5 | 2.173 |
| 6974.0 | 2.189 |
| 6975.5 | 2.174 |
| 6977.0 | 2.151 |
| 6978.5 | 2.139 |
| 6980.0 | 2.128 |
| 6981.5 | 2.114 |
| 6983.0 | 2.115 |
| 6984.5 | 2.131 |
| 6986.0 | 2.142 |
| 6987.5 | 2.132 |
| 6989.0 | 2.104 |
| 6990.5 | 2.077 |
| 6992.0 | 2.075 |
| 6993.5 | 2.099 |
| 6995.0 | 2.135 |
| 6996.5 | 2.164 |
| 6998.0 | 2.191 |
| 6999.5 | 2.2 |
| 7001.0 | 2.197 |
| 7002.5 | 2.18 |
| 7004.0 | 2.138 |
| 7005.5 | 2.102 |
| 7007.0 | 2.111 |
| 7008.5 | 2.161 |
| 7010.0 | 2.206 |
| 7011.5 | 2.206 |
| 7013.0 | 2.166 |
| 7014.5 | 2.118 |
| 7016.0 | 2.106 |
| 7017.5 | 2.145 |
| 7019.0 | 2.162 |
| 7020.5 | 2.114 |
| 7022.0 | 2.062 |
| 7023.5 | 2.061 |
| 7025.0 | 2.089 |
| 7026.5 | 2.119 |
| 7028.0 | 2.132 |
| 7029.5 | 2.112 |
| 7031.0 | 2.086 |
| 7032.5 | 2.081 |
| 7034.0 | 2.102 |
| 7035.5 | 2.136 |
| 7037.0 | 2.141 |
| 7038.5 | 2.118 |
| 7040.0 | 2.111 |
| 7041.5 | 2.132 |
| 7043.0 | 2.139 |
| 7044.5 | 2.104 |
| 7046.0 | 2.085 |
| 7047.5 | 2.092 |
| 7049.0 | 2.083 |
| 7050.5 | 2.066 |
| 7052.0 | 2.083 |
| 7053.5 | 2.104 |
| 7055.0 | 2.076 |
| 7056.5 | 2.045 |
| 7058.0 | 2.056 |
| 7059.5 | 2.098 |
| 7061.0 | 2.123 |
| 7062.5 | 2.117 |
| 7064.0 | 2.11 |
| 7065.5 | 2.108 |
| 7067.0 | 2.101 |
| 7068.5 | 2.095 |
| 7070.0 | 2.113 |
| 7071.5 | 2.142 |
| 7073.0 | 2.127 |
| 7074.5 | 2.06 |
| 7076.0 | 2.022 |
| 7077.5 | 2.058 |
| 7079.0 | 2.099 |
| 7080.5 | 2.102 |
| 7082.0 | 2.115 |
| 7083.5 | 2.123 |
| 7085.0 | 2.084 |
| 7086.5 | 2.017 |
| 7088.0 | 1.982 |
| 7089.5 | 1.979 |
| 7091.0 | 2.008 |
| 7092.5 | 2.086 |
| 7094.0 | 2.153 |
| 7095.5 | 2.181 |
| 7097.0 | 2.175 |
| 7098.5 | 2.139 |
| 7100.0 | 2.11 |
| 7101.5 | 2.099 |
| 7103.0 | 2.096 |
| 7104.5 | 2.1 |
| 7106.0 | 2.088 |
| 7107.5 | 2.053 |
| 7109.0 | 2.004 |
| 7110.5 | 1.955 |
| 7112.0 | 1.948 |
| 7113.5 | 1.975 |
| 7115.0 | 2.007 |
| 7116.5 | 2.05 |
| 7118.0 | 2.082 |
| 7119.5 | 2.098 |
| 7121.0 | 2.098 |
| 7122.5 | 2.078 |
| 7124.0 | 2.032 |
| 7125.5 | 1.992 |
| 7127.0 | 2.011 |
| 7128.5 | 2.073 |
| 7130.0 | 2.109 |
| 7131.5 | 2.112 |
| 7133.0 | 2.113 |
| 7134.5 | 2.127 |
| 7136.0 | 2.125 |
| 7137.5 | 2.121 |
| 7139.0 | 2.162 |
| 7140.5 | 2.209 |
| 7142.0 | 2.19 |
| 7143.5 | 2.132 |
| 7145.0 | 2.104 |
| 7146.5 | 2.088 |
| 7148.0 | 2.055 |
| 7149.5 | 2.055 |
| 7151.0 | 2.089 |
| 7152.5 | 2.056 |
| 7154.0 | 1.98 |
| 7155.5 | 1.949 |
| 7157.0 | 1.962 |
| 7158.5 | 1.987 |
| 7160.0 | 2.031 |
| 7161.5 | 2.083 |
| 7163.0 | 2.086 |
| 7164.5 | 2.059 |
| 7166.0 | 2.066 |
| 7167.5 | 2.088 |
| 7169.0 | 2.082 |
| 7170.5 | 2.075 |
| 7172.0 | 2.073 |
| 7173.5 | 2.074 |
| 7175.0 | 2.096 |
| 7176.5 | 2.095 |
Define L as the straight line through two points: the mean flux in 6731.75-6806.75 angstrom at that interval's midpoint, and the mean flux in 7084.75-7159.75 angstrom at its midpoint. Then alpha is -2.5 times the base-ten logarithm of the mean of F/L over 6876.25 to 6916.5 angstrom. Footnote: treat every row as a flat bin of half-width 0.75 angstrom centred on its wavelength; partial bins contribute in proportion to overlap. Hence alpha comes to 0.00 mag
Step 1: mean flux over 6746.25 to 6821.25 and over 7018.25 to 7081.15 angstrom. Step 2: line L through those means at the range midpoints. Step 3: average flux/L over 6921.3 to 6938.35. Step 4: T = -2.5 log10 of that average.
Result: 0.01 mag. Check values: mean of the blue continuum 2.27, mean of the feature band 2.15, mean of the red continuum 2.1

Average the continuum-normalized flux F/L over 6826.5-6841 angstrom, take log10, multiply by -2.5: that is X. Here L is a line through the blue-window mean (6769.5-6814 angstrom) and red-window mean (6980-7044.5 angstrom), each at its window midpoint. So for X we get 0.01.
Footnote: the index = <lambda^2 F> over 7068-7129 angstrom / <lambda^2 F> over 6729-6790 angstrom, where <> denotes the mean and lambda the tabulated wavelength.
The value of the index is 1.00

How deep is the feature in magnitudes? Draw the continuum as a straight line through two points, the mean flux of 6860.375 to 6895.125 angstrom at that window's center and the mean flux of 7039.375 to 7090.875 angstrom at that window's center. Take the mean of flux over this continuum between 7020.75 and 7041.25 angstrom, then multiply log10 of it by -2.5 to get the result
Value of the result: 0.006 mag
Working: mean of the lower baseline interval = 2.25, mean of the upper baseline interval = 2.09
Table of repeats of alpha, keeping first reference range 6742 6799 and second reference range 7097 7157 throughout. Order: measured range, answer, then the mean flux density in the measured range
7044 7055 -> 0.01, 2.09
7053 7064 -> 0.01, 2.09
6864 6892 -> -0.02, 2.25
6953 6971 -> -0.01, 2.18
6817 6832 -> 0.04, 2.16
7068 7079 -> 0.01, 2.09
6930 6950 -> 0.02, 2.14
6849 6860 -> -0.02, 2.25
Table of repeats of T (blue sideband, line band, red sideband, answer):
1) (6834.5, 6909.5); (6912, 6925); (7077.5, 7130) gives 0.018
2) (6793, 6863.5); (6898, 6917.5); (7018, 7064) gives 0.013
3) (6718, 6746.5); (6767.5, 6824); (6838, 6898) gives 0.010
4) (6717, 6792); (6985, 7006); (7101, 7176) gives 0.003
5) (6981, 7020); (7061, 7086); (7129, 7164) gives 0.007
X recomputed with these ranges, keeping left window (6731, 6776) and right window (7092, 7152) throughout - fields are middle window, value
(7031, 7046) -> 0.01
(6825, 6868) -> -0.01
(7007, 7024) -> 0.00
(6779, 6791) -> 0.03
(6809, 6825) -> 0.02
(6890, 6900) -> 0.00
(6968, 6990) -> 0.01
